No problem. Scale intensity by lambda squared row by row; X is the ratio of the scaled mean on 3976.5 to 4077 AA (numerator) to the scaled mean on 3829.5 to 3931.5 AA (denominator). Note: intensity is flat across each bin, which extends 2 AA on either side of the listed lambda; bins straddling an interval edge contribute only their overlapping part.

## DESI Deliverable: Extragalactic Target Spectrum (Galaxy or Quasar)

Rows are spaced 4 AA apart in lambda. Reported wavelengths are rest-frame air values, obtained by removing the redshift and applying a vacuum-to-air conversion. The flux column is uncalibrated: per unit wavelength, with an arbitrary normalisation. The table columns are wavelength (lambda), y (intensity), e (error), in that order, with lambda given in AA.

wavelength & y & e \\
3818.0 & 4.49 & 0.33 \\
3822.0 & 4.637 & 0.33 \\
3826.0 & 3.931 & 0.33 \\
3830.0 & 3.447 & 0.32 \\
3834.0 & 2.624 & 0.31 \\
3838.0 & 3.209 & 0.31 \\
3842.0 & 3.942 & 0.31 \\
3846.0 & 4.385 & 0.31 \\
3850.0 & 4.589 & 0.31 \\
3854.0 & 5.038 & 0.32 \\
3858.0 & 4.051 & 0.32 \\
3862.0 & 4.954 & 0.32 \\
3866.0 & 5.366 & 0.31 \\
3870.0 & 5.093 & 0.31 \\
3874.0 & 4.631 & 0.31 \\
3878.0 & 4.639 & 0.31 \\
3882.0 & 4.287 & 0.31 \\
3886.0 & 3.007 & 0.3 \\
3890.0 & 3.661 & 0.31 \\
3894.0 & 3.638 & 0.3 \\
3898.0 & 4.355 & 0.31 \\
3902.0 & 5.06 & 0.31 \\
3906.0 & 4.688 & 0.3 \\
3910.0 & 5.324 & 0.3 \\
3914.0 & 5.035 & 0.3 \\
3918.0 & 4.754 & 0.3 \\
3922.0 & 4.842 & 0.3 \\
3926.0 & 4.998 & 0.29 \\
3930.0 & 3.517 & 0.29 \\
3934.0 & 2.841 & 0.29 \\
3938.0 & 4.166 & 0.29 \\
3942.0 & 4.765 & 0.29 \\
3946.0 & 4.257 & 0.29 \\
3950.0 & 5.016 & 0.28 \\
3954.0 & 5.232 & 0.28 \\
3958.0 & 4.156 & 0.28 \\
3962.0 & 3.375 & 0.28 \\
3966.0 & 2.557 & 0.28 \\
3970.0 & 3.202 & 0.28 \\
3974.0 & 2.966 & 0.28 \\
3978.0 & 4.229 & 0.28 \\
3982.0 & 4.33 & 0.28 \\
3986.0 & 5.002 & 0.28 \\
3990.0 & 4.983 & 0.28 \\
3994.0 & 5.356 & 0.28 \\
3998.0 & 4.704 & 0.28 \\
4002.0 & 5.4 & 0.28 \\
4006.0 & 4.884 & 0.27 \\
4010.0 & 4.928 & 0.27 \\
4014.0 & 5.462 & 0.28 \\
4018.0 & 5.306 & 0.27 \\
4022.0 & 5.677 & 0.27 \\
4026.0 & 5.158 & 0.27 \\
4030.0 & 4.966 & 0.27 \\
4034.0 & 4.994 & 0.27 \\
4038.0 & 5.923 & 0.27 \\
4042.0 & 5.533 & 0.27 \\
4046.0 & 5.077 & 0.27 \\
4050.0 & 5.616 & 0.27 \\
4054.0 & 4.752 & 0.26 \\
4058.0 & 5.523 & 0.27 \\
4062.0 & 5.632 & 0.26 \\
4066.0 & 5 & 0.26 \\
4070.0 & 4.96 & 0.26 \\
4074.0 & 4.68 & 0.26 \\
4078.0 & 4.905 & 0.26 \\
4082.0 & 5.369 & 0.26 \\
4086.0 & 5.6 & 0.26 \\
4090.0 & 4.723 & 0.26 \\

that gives 1.26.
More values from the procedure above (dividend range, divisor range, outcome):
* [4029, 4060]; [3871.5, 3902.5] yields 1.39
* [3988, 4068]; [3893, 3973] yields 1.29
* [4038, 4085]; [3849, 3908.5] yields 1.28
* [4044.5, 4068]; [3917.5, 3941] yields 1.35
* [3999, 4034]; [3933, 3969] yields 1.33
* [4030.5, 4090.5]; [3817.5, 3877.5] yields 1.35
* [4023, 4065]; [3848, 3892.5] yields 1.30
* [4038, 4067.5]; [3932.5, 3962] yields 1.31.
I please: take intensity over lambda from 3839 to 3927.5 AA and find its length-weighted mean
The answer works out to 4.54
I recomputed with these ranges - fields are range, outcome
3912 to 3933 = 4.54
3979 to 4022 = 5.05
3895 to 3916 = 4.83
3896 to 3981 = 4.25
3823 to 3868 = 4.15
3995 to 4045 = 5.24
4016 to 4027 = 5.4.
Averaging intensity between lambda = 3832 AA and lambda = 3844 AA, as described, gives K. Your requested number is 3.26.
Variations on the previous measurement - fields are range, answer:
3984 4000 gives 5.01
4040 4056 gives 5.24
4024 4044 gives 5.31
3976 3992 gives 4.64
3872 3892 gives 4.04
